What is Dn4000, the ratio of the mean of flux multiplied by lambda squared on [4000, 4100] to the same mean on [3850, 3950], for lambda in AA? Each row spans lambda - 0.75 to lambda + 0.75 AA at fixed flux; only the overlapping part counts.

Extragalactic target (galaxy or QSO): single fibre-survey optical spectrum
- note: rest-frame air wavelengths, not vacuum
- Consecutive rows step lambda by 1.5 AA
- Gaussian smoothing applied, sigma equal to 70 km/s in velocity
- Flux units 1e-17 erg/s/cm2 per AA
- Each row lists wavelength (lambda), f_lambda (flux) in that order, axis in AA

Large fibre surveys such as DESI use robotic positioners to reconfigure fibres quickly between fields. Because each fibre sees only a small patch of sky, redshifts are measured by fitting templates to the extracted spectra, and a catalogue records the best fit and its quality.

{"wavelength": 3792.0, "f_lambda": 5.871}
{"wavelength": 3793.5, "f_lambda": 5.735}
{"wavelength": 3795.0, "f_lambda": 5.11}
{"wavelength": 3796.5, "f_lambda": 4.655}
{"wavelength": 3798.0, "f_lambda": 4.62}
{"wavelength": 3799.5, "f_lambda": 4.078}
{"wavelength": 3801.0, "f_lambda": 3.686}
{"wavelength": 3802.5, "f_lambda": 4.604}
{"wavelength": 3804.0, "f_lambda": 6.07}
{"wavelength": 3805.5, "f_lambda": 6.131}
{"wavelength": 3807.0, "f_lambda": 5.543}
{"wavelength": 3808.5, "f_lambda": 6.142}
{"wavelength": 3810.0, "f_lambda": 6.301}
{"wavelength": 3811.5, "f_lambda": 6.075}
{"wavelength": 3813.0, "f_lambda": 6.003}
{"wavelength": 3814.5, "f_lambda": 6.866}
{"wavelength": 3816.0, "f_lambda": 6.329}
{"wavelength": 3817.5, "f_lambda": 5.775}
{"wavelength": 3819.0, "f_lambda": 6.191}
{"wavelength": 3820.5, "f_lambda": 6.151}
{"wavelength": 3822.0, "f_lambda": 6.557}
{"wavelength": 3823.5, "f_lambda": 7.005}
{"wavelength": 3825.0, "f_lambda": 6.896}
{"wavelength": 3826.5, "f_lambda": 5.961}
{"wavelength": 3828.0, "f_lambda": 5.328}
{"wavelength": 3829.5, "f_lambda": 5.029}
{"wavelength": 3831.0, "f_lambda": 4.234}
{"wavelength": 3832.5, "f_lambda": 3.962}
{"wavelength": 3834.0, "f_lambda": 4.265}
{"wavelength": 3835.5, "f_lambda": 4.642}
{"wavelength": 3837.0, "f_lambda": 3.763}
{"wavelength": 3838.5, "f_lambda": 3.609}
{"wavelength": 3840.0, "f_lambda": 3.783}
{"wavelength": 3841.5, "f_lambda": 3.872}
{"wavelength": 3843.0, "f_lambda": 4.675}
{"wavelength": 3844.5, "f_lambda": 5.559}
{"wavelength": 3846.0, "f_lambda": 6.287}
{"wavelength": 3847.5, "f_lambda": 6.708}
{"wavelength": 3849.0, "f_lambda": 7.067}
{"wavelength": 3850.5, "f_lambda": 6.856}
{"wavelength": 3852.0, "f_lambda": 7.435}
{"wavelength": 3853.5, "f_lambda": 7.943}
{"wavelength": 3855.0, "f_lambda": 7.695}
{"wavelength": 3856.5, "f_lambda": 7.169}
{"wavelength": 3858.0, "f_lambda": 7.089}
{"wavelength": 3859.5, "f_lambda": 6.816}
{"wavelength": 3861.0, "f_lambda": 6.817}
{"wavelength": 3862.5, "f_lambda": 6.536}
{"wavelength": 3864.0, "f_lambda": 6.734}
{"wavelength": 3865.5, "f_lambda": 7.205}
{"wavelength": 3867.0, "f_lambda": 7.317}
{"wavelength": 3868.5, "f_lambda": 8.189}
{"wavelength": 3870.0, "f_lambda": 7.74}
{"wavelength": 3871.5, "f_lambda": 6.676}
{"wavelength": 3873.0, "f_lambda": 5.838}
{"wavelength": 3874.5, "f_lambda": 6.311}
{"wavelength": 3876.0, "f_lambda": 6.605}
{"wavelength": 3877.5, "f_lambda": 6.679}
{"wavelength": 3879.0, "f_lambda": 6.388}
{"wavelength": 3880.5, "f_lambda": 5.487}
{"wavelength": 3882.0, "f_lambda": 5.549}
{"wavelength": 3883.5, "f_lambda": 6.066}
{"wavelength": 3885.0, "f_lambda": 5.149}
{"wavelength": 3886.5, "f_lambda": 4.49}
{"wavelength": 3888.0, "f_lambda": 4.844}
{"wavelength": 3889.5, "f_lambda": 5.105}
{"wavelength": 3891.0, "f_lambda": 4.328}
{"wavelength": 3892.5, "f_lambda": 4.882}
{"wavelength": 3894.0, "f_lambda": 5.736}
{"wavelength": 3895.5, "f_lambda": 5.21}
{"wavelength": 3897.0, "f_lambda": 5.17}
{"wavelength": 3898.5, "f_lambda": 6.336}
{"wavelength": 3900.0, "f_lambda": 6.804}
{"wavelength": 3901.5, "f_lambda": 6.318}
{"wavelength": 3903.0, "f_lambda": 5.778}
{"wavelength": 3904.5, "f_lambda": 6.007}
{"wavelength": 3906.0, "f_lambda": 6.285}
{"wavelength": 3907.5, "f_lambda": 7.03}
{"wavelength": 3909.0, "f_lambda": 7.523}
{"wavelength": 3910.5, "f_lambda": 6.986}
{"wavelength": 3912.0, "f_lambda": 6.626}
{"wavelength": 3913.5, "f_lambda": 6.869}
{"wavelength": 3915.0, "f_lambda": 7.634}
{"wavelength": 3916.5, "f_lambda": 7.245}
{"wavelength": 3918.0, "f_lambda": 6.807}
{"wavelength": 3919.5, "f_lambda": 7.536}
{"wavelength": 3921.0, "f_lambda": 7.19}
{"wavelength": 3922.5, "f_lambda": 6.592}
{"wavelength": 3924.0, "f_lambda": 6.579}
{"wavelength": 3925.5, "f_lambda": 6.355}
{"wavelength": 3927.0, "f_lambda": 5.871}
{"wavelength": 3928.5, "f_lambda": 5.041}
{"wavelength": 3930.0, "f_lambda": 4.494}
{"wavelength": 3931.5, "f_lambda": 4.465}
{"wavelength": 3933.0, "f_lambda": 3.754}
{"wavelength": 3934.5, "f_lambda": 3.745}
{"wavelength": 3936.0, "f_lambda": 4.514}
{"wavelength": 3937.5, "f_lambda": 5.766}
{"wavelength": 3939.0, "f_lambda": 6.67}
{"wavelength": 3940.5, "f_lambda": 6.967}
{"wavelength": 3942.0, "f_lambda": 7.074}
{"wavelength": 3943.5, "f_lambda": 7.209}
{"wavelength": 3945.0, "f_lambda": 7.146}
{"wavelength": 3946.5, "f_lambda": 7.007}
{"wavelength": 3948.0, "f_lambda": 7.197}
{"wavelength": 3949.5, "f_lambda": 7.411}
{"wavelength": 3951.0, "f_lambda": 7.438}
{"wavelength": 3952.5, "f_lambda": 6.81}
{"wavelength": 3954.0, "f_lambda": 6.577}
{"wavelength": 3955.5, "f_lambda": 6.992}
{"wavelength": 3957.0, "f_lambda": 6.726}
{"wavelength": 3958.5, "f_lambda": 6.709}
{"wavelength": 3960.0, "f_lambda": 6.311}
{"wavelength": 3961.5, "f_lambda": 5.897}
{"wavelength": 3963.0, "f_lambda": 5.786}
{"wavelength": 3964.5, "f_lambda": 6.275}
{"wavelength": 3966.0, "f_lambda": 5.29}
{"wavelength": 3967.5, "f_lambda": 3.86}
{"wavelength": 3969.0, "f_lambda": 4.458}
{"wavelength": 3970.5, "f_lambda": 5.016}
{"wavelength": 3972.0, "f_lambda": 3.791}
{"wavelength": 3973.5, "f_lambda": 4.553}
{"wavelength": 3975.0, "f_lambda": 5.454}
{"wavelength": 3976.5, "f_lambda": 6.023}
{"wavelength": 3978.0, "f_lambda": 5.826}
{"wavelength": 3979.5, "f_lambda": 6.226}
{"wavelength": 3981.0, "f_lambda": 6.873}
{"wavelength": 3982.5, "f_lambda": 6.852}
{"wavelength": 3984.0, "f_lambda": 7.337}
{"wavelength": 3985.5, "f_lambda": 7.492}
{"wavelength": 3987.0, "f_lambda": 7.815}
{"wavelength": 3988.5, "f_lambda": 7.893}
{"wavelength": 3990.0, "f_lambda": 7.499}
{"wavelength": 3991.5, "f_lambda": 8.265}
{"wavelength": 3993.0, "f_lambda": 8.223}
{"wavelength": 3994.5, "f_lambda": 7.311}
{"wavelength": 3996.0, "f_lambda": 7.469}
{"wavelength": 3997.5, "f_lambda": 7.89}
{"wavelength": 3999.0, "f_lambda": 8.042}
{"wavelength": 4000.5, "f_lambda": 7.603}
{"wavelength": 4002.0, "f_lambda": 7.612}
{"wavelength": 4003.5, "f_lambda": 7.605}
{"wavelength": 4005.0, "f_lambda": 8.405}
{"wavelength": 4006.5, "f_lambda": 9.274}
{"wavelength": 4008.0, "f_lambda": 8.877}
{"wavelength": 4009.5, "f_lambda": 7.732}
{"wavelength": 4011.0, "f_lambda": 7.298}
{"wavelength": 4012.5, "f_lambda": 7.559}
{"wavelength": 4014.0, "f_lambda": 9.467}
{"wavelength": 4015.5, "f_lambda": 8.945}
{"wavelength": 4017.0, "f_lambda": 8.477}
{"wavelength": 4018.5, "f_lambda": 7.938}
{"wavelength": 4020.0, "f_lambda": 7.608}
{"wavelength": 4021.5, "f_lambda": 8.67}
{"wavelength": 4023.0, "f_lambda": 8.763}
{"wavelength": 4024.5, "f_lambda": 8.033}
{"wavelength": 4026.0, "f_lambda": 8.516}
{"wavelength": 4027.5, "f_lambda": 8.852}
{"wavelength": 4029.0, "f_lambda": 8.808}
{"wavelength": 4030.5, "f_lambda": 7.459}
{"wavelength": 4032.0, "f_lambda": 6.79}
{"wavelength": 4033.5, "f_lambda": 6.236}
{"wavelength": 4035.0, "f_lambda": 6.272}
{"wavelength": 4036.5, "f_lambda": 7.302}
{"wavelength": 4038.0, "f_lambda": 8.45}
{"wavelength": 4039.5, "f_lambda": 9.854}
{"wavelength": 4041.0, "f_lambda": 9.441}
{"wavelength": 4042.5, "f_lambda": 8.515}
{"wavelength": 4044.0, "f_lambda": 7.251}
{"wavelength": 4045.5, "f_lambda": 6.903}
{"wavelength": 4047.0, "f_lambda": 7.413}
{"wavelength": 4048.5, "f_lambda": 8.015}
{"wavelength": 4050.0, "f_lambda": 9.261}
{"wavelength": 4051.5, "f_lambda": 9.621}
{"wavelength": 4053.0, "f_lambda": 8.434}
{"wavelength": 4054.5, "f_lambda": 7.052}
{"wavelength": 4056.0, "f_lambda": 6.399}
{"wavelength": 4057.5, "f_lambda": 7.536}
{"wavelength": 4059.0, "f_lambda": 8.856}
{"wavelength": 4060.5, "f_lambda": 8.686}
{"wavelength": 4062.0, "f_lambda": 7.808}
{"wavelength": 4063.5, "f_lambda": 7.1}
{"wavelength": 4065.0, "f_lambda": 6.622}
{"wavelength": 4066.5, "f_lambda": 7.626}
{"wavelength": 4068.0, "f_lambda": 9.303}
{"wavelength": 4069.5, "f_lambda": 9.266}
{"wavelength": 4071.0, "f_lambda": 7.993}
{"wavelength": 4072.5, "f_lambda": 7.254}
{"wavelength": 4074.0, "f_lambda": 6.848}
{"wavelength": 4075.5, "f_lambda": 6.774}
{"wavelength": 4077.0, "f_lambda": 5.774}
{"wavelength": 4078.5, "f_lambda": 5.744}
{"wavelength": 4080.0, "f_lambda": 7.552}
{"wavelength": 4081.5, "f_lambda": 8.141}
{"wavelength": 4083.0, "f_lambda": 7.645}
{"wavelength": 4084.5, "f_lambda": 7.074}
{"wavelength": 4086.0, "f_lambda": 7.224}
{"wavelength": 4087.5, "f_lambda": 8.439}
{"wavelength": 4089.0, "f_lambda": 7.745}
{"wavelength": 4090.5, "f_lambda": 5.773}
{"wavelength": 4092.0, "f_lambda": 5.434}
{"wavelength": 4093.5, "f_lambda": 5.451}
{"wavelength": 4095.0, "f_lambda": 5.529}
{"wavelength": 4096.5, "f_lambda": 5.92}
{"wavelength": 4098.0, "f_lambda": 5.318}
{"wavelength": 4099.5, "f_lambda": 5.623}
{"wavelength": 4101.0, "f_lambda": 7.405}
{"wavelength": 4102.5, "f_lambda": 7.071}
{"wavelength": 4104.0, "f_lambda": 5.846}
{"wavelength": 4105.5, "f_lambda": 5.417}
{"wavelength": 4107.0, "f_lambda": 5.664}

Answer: 1.3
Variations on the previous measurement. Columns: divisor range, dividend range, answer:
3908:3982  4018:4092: 1.33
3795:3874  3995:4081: 1.48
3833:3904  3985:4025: 1.45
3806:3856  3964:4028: 1.37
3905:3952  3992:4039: 1.30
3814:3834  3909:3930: 1.21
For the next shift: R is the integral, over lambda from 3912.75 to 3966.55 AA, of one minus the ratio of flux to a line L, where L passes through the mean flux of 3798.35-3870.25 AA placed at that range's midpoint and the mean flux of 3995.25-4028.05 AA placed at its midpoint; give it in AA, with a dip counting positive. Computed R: 7.02 AA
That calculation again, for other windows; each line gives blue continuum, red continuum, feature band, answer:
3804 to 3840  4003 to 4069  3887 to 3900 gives 2.3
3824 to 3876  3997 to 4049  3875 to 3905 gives 4.0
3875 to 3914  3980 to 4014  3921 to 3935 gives 2.5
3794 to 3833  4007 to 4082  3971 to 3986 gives 2.6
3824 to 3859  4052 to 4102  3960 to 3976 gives 3.3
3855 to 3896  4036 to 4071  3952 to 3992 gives 5.7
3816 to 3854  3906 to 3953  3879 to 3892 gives 1.8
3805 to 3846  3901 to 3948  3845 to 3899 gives -4.7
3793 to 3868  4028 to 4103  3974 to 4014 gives -3.3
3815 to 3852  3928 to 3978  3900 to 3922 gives -4.3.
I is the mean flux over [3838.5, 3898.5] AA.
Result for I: 6.12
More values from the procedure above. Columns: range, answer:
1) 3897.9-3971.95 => 6.24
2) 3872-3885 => 6.07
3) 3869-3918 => 6.14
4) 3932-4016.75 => 6.79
